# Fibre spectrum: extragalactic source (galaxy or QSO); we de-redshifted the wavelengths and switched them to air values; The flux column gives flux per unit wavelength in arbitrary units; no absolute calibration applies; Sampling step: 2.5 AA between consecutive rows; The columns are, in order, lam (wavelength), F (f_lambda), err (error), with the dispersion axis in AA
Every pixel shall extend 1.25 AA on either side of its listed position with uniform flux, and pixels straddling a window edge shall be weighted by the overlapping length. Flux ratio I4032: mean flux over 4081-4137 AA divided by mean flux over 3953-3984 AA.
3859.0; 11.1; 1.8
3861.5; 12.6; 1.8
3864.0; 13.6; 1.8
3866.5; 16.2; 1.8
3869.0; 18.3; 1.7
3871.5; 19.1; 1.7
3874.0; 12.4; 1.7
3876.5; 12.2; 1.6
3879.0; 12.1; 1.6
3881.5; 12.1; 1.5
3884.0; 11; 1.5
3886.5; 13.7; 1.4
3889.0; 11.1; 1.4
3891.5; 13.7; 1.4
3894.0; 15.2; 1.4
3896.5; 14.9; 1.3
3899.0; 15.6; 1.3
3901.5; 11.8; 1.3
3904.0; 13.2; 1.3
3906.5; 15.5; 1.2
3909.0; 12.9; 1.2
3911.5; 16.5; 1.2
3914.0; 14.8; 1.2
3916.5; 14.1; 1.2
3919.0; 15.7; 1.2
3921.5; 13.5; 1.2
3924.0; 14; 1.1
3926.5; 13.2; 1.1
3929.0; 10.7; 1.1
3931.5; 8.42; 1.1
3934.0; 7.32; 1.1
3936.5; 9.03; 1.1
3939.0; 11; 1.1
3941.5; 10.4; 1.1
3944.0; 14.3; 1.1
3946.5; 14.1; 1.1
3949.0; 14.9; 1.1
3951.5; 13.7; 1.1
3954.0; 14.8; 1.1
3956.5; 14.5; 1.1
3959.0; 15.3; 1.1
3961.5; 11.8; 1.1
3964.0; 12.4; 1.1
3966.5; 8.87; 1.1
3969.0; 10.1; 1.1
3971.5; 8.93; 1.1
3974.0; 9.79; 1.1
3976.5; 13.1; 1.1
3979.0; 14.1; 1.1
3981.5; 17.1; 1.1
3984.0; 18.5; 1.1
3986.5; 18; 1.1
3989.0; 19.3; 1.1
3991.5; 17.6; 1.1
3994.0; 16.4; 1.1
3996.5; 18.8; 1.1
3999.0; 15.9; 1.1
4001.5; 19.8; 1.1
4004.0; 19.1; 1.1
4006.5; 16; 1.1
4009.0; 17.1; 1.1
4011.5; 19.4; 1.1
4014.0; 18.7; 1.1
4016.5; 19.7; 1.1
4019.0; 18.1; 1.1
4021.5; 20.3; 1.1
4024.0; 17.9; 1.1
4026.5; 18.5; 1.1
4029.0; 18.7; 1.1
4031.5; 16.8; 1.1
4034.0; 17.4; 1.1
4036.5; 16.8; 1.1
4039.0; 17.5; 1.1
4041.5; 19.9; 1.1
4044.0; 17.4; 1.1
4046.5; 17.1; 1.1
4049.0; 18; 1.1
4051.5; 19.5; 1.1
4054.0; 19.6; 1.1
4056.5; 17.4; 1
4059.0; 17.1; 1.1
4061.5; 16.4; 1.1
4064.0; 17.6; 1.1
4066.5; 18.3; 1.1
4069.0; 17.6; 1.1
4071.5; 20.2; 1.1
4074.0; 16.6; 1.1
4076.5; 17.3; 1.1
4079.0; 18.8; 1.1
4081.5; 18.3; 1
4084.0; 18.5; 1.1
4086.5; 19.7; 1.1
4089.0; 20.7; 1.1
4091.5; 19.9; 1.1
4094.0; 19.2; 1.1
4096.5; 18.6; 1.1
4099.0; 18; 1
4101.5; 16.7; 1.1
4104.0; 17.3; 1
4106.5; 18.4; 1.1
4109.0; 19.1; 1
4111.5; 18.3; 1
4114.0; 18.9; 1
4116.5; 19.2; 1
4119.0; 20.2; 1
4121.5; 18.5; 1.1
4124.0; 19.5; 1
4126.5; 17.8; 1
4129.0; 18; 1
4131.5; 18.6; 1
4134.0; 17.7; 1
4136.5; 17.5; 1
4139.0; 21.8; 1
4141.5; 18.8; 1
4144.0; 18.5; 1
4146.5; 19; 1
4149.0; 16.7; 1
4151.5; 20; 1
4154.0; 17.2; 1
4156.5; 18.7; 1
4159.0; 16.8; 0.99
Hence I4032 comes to 1.5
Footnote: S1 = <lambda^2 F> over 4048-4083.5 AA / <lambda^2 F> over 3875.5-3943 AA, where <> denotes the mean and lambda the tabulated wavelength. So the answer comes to 1.53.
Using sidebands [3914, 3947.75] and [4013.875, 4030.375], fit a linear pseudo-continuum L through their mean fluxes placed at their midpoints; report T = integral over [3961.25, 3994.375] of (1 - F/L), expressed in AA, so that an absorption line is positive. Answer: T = 3.6 AA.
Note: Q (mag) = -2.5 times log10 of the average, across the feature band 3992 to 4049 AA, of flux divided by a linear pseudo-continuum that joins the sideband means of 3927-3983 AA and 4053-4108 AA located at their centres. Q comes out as -0.182 mag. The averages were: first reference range 12.1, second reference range 18.3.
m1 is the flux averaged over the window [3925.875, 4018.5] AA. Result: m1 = 14.4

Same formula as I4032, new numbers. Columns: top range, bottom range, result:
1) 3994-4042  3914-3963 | 1.43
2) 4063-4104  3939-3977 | 1.49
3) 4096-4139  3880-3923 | 1.34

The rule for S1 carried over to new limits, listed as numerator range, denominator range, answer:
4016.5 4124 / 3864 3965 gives 1.48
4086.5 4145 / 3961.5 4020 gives 1.26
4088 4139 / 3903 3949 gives 1.61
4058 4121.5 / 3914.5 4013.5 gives 1.38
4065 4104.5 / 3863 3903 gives 1.47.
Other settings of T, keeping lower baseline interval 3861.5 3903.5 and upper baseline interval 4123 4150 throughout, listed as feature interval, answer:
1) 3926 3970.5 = 9.44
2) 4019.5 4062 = -3.21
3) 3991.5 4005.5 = -1.67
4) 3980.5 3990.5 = -1.56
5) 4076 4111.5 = -1.74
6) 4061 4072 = -0.46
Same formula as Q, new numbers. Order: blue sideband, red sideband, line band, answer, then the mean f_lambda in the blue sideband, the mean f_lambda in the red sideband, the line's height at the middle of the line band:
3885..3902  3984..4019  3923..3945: 0.379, 13.8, 18.1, 15.4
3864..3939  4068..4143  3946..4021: -0.003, 13.4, 18.7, 15.5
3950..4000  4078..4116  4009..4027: -0.181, 14.4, 18.7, 15.9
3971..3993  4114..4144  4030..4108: -0.044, 15.4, 18.9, 17.4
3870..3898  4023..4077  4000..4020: -0.100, 13.5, 17.9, 16.8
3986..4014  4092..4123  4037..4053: 0.002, 18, 18.6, 18.2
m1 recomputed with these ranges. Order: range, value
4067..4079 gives 18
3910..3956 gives 12.8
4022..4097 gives 18.3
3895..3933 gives 13.6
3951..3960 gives 14.6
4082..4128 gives 18.8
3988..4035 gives 18.2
